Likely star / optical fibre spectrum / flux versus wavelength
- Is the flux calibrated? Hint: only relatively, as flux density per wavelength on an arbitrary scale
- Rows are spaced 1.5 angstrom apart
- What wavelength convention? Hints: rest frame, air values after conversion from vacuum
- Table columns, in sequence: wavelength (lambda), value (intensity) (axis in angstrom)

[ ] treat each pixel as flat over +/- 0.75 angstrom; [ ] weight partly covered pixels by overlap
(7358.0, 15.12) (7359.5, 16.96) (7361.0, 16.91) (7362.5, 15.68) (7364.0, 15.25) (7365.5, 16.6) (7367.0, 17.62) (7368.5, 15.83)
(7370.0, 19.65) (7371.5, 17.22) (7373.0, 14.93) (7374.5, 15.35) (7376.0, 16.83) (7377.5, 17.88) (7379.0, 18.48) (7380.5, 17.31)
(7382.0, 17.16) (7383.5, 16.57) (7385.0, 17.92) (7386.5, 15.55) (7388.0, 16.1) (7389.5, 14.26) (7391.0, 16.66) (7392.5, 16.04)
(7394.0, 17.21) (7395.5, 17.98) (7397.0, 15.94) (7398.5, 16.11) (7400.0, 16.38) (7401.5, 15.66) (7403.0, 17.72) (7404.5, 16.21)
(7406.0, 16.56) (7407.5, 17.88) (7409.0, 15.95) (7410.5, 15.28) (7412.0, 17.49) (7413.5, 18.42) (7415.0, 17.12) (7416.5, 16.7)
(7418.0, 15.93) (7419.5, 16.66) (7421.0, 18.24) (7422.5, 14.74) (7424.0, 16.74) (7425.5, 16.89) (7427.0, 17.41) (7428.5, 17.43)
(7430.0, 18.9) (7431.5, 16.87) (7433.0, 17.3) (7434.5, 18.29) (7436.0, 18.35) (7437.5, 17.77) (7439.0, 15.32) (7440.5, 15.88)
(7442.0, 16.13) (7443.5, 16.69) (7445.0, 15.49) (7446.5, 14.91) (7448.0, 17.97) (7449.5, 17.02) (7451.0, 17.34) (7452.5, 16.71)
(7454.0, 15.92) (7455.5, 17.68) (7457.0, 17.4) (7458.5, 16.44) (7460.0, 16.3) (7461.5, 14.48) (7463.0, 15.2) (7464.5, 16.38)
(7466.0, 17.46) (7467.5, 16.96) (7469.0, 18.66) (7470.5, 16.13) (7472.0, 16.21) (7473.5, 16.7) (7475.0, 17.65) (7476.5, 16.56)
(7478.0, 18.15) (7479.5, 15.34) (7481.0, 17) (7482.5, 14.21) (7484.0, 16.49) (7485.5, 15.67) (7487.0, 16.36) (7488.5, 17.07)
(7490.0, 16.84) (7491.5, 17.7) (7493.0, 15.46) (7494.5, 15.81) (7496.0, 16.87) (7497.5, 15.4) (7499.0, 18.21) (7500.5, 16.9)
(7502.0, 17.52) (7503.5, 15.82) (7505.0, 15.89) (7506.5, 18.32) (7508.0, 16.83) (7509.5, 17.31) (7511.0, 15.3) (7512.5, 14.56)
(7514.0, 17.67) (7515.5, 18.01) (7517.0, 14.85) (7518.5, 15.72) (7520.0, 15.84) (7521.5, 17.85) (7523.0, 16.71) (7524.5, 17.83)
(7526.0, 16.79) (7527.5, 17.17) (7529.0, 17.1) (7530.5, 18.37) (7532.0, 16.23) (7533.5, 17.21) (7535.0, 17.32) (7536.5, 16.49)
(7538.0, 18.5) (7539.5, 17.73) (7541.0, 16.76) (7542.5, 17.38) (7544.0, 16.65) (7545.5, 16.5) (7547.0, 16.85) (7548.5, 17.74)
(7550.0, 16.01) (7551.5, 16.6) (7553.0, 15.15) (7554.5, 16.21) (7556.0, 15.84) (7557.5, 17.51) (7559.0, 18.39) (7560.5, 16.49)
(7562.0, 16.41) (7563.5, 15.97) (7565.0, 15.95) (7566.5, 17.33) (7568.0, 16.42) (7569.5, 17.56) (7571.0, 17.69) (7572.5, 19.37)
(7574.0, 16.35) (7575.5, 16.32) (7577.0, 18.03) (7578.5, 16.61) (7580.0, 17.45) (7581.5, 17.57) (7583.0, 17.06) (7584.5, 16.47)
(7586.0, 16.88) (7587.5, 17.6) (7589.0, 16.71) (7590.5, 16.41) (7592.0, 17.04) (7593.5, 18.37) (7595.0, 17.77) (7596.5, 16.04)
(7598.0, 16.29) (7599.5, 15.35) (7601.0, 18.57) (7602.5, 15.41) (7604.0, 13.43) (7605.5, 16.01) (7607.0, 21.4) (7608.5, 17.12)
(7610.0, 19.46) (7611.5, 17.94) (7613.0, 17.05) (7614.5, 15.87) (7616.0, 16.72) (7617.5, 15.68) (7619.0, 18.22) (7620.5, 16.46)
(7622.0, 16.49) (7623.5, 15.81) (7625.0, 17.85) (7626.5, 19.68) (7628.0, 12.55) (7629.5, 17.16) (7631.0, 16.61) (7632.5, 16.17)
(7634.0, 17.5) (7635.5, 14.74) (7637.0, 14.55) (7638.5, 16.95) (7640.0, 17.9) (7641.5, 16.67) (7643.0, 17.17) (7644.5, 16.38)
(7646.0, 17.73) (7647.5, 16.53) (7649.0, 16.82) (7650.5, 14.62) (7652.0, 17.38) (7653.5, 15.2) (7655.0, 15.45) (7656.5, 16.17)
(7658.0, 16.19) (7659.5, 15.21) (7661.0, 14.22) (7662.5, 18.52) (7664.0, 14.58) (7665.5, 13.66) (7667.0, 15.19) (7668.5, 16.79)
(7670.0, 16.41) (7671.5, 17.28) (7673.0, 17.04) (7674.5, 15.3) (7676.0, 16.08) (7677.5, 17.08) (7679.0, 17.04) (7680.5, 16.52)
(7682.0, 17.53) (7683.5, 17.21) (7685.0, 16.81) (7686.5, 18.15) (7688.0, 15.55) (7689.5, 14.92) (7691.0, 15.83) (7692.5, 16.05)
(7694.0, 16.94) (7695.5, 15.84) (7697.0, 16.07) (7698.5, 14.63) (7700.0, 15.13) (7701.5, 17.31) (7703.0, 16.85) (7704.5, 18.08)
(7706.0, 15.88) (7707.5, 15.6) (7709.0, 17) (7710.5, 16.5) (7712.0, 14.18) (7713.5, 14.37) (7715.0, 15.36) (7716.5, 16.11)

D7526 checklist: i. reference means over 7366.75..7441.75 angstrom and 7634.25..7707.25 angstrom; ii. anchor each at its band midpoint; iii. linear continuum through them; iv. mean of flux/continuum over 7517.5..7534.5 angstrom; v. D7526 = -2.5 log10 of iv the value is -0.02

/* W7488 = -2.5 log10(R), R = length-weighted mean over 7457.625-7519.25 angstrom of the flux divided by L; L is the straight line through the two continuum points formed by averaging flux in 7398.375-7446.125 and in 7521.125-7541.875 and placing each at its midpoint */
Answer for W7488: 0.04 mag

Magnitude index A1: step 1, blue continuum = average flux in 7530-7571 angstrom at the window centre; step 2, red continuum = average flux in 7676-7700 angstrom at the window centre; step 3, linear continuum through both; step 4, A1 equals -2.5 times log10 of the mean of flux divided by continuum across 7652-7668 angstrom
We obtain 0.06 mag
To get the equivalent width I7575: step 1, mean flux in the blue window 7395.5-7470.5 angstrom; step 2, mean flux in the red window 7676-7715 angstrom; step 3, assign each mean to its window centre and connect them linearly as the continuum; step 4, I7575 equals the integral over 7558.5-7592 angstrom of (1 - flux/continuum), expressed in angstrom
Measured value -1.1 angstrom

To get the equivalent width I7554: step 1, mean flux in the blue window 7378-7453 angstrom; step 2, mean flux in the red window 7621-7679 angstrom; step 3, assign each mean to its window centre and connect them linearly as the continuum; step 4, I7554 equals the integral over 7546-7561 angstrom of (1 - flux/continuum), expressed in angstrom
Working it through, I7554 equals -0.2 angstrom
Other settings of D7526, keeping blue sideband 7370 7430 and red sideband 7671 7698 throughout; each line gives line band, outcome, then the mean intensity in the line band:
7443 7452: 0.01 mag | 16.6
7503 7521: 0.02 mag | 16.4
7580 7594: -0.03 mag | 17.1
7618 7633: -0.01 mag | 16.7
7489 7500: 0.00 mag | 16.6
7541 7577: -0.01 mag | 16.8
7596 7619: -0.02 mag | 16.9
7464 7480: -0.02 mag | 17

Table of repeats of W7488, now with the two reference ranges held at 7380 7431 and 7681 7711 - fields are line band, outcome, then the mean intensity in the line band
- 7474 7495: 0.012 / 16.5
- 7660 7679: 0.026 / 16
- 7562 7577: -0.031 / 17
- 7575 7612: -0.037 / 17.1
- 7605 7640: -0.027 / 16.9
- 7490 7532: -0.007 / 16.7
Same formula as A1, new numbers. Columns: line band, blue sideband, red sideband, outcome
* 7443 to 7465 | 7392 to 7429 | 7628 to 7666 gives 0.016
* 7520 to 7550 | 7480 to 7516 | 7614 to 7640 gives -0.042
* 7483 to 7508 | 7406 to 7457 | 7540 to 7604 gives 0.016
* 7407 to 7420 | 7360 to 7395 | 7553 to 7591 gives -0.006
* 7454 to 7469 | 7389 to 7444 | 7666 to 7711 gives 0.011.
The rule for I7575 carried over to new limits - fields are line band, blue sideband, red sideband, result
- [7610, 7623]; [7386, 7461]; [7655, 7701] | -0.5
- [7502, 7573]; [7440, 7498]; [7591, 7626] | -0.5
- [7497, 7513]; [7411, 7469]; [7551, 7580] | 0.2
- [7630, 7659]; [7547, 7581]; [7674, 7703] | 0.3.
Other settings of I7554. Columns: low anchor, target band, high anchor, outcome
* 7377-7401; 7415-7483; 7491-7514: -0.47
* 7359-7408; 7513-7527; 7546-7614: 0.09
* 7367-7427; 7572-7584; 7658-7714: -0.67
